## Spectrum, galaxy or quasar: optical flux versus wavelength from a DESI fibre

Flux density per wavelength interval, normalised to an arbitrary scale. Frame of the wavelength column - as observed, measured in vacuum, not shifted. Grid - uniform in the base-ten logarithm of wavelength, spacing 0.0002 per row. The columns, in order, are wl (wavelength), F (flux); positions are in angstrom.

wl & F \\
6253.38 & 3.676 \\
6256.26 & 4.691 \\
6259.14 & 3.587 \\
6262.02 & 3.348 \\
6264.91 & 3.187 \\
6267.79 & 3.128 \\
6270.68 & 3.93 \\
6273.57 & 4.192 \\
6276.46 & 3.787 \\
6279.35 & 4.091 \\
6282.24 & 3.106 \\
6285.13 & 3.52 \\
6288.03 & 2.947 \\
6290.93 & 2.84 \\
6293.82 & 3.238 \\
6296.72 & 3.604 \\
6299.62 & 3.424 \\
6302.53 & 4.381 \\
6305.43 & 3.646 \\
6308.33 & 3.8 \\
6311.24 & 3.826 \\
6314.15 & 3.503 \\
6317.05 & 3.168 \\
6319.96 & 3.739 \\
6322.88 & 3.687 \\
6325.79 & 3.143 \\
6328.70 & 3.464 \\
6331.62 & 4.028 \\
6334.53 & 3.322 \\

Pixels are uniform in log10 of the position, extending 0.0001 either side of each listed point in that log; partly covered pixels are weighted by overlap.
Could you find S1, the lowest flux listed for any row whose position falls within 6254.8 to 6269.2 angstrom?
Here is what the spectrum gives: 3.128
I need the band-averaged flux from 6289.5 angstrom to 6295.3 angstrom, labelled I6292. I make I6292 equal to 3.05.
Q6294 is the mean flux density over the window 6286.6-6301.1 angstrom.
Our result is 3.21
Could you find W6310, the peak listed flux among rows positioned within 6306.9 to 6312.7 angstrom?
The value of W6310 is 3.826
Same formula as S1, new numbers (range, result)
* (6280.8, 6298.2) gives 2.84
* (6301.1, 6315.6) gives 3.503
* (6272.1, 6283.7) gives 3.106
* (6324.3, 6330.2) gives 3.143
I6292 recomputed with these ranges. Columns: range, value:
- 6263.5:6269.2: 3.16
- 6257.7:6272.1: 3.44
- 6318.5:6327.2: 3.52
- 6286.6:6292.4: 2.9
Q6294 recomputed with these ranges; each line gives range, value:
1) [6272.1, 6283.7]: 3.8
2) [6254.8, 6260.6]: 4.14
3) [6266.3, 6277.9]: 3.76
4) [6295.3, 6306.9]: 3.76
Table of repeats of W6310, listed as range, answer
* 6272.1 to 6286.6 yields 4.192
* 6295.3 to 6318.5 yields 4.381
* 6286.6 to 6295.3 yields 3.238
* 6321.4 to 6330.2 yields 3.687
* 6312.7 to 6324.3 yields 3.739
